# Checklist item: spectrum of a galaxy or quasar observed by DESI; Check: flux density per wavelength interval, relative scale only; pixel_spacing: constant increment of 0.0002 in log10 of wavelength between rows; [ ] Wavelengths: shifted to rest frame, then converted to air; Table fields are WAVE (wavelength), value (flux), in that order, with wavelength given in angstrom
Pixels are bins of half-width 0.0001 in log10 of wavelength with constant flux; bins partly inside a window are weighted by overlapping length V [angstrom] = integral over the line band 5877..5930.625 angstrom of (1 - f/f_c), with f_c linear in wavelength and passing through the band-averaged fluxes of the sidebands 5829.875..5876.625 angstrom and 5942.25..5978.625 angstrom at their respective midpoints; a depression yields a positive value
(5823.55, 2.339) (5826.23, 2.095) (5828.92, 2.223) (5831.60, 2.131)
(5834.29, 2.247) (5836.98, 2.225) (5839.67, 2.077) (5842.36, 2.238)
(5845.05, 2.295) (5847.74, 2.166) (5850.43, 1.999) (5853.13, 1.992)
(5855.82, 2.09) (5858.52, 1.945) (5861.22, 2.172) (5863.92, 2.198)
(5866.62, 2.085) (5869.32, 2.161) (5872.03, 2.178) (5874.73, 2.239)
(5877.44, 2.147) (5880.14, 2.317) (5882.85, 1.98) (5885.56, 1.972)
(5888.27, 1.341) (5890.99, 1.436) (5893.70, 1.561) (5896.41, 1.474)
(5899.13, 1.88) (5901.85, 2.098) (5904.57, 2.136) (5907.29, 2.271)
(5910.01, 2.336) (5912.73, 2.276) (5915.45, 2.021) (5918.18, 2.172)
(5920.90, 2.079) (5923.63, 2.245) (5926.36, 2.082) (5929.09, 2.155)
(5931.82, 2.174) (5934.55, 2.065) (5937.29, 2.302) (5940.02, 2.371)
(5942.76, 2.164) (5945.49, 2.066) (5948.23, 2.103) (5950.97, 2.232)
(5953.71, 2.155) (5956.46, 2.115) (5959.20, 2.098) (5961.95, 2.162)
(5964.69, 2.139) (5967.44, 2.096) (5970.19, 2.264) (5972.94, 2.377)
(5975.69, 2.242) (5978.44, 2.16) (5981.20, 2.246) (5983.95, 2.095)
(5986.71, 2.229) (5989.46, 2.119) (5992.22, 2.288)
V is 4.0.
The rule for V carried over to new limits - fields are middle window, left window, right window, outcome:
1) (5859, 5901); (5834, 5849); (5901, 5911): 5.0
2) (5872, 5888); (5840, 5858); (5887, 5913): -0.9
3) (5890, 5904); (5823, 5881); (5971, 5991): 2.9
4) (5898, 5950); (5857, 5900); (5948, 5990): -2.5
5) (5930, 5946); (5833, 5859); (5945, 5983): -0.2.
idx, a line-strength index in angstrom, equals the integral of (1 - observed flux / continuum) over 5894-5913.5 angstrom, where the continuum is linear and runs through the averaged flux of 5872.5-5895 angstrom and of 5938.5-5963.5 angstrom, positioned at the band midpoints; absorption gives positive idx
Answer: -0.61 angstrom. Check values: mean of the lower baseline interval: 1.89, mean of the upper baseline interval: 2.16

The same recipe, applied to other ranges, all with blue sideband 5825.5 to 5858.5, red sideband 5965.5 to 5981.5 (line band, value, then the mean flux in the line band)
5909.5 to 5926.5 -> 0.1 angstrom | 2.17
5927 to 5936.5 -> 0.3 angstrom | 2.14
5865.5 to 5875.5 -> 0.0 angstrom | 2.16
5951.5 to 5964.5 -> 0.4 angstrom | 2.14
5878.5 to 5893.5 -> 2.6 angstrom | 1.8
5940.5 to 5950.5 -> 0.3 angstrom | 2.15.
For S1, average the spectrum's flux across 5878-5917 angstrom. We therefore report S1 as 1.94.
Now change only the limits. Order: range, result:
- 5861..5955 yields 2.07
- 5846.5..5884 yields 2.12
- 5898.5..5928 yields 2.15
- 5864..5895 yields 1.96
